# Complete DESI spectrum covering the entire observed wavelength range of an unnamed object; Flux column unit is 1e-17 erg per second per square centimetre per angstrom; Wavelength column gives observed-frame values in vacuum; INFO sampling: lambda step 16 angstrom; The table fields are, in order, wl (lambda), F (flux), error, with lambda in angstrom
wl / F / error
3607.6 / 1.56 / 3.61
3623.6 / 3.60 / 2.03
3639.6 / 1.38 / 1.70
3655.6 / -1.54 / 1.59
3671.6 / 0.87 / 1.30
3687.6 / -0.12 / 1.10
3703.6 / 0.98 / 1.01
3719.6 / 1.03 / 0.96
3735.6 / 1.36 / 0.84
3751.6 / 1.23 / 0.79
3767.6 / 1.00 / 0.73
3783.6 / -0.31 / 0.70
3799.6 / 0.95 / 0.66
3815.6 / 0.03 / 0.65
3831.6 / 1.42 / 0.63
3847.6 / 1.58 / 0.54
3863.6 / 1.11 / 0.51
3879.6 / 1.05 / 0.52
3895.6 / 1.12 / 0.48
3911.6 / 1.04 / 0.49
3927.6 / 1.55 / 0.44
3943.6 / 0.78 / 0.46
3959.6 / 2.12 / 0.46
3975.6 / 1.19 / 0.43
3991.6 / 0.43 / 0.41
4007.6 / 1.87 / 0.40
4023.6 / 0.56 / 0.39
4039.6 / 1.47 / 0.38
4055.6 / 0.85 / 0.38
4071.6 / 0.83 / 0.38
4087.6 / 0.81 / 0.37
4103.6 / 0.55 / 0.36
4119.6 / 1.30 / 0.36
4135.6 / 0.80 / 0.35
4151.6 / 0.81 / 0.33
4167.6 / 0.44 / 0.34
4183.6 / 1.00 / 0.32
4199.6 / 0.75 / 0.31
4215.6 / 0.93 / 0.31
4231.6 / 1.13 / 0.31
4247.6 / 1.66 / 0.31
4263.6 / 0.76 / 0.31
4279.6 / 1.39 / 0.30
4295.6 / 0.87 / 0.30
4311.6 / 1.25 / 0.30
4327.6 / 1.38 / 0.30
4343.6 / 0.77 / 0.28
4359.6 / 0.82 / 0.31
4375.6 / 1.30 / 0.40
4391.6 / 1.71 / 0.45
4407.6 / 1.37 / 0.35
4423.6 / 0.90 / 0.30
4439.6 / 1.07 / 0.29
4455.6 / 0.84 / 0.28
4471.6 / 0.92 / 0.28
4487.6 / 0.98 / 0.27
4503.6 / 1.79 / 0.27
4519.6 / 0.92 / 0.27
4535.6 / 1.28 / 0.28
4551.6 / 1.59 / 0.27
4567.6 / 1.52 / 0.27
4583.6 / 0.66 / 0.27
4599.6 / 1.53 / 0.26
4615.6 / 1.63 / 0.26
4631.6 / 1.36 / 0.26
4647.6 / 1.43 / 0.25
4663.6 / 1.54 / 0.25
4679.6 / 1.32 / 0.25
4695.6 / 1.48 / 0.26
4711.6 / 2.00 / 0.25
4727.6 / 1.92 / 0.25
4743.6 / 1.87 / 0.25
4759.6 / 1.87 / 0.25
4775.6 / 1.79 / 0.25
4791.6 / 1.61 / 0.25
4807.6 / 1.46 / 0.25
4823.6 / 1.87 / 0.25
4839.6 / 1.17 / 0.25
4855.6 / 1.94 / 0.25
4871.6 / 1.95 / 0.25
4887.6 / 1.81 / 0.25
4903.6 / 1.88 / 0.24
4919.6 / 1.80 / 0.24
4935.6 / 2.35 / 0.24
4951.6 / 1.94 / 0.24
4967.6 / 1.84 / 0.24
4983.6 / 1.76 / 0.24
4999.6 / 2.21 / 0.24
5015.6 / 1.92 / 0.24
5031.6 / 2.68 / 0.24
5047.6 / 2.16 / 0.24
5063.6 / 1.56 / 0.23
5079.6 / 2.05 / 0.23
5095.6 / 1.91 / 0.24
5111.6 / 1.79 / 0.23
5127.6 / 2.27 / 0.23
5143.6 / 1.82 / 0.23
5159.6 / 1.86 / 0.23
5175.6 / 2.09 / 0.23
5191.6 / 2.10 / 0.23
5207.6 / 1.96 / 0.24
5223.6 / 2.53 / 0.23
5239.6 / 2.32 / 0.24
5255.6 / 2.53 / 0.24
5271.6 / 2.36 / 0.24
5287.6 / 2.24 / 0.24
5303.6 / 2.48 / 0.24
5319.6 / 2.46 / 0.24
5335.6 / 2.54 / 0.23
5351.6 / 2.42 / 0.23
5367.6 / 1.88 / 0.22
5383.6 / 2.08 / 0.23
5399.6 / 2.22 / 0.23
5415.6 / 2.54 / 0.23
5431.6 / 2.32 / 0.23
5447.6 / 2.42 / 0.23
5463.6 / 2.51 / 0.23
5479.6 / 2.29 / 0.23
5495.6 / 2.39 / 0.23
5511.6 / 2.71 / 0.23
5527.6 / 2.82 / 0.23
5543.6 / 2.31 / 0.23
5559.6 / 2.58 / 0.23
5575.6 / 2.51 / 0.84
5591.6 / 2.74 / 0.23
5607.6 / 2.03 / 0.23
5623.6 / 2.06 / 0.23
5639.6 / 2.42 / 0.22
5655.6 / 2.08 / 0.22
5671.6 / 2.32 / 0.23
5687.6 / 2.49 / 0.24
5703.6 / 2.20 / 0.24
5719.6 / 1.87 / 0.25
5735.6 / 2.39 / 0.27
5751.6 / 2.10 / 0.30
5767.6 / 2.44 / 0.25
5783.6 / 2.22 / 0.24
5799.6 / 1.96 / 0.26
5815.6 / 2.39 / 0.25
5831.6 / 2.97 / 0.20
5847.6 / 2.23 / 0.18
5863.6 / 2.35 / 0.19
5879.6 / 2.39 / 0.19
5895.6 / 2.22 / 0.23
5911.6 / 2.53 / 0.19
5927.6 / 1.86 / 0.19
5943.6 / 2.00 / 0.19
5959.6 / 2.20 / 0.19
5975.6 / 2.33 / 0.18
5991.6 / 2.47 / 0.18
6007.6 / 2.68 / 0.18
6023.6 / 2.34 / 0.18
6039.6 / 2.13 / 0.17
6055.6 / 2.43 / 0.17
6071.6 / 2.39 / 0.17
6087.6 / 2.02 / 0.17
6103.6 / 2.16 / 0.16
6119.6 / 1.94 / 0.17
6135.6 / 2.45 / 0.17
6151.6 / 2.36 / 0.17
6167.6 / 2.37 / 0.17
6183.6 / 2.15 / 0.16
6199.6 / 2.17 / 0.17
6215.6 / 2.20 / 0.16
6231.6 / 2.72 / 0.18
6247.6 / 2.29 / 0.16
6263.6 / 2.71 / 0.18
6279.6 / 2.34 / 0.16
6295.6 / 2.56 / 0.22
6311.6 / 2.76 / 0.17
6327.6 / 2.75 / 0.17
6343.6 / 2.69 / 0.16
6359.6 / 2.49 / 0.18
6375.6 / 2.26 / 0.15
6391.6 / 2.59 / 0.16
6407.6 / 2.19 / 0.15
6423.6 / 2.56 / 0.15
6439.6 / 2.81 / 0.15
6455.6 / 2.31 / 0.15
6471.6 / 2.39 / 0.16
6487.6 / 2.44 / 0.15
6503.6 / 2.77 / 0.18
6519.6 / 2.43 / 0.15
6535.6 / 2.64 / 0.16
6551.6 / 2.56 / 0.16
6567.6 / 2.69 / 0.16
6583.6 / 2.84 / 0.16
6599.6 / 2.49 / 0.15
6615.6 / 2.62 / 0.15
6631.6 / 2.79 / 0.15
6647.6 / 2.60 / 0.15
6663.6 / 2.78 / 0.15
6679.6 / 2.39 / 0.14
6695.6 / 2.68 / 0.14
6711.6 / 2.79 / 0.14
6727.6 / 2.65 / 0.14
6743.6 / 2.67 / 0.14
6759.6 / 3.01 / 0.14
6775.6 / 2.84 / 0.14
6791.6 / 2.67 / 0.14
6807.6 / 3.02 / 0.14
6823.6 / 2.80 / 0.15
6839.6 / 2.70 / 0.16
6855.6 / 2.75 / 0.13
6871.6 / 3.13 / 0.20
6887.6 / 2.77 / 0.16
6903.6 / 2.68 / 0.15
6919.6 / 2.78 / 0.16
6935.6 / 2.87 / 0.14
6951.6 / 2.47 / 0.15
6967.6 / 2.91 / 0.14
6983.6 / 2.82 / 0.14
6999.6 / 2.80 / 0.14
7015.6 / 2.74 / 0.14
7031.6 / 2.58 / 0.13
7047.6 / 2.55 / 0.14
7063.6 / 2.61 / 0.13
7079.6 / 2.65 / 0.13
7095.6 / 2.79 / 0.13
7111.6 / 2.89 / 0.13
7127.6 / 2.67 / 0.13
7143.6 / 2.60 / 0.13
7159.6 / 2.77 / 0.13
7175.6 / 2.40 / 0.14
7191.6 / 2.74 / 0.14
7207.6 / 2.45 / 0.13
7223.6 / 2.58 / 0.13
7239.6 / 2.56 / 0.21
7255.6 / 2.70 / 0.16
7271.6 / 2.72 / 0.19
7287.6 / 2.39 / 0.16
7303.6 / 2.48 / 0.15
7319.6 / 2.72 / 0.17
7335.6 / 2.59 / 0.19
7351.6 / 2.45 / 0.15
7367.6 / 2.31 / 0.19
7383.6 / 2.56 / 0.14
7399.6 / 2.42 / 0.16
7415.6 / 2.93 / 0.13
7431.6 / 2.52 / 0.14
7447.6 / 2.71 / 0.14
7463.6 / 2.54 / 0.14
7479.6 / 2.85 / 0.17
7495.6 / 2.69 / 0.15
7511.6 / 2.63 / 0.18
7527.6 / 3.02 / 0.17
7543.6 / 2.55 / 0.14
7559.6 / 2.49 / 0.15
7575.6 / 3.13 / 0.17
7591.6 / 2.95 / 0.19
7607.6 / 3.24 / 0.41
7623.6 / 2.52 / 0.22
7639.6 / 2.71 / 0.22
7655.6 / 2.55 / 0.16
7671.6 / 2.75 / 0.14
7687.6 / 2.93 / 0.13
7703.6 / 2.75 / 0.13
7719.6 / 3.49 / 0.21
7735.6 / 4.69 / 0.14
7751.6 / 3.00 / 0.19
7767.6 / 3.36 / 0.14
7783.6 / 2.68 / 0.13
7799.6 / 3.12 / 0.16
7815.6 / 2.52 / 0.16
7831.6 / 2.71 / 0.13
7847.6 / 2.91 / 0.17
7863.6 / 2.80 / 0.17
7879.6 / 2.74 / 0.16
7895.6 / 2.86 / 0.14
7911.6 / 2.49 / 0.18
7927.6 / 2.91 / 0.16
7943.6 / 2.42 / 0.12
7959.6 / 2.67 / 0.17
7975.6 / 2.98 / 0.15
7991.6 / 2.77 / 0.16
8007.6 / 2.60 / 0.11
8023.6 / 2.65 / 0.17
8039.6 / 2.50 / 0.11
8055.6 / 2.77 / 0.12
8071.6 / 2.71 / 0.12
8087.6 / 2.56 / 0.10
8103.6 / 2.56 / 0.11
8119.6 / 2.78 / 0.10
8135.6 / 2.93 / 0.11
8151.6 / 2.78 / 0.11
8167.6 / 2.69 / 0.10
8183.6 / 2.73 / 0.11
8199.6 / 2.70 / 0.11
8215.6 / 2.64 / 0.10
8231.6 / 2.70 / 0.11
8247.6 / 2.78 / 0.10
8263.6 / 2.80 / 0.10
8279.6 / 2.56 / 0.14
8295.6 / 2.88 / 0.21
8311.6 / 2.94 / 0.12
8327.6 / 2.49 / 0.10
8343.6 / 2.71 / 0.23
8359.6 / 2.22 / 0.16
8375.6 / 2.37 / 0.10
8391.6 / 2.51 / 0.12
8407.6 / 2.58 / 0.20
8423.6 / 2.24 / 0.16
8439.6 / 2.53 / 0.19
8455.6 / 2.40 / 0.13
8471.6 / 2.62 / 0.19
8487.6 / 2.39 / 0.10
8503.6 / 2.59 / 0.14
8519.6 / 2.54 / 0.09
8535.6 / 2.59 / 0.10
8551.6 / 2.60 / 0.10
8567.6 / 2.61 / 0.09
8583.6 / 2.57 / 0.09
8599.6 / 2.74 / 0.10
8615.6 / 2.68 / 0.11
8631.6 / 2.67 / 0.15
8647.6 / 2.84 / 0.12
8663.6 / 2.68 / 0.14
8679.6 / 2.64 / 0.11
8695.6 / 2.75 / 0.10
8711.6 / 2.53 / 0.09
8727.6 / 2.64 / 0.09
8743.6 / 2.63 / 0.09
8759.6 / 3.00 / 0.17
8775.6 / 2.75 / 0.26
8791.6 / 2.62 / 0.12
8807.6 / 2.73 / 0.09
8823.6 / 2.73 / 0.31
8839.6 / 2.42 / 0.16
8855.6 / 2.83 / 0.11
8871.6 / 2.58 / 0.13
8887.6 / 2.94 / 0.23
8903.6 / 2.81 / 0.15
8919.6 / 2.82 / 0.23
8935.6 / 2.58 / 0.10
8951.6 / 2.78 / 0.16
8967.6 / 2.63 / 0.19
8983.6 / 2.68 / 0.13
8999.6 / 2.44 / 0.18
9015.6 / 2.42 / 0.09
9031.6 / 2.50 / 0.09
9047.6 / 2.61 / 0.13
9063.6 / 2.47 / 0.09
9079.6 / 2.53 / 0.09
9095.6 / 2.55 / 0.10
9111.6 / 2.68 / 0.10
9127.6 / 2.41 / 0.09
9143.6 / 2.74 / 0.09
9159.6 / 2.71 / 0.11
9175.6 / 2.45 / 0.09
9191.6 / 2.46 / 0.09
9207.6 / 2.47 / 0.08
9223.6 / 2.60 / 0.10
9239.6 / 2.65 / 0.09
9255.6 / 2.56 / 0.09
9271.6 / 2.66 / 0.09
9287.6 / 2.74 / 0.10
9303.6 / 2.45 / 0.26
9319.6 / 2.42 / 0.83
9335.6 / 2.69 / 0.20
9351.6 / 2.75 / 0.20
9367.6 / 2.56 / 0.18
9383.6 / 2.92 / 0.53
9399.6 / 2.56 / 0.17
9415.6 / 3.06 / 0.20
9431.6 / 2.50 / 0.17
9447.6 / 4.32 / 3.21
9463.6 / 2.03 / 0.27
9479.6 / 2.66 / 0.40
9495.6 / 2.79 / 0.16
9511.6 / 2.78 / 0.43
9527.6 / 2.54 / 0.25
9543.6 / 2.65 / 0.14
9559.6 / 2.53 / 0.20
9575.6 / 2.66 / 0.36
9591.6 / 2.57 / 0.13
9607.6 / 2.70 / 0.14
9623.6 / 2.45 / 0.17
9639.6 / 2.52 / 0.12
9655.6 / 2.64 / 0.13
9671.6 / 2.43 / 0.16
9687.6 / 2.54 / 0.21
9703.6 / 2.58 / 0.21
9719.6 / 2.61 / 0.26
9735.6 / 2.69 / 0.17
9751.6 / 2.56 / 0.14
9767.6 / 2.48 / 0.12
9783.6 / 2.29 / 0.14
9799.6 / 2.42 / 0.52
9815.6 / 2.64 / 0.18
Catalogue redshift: 0.178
